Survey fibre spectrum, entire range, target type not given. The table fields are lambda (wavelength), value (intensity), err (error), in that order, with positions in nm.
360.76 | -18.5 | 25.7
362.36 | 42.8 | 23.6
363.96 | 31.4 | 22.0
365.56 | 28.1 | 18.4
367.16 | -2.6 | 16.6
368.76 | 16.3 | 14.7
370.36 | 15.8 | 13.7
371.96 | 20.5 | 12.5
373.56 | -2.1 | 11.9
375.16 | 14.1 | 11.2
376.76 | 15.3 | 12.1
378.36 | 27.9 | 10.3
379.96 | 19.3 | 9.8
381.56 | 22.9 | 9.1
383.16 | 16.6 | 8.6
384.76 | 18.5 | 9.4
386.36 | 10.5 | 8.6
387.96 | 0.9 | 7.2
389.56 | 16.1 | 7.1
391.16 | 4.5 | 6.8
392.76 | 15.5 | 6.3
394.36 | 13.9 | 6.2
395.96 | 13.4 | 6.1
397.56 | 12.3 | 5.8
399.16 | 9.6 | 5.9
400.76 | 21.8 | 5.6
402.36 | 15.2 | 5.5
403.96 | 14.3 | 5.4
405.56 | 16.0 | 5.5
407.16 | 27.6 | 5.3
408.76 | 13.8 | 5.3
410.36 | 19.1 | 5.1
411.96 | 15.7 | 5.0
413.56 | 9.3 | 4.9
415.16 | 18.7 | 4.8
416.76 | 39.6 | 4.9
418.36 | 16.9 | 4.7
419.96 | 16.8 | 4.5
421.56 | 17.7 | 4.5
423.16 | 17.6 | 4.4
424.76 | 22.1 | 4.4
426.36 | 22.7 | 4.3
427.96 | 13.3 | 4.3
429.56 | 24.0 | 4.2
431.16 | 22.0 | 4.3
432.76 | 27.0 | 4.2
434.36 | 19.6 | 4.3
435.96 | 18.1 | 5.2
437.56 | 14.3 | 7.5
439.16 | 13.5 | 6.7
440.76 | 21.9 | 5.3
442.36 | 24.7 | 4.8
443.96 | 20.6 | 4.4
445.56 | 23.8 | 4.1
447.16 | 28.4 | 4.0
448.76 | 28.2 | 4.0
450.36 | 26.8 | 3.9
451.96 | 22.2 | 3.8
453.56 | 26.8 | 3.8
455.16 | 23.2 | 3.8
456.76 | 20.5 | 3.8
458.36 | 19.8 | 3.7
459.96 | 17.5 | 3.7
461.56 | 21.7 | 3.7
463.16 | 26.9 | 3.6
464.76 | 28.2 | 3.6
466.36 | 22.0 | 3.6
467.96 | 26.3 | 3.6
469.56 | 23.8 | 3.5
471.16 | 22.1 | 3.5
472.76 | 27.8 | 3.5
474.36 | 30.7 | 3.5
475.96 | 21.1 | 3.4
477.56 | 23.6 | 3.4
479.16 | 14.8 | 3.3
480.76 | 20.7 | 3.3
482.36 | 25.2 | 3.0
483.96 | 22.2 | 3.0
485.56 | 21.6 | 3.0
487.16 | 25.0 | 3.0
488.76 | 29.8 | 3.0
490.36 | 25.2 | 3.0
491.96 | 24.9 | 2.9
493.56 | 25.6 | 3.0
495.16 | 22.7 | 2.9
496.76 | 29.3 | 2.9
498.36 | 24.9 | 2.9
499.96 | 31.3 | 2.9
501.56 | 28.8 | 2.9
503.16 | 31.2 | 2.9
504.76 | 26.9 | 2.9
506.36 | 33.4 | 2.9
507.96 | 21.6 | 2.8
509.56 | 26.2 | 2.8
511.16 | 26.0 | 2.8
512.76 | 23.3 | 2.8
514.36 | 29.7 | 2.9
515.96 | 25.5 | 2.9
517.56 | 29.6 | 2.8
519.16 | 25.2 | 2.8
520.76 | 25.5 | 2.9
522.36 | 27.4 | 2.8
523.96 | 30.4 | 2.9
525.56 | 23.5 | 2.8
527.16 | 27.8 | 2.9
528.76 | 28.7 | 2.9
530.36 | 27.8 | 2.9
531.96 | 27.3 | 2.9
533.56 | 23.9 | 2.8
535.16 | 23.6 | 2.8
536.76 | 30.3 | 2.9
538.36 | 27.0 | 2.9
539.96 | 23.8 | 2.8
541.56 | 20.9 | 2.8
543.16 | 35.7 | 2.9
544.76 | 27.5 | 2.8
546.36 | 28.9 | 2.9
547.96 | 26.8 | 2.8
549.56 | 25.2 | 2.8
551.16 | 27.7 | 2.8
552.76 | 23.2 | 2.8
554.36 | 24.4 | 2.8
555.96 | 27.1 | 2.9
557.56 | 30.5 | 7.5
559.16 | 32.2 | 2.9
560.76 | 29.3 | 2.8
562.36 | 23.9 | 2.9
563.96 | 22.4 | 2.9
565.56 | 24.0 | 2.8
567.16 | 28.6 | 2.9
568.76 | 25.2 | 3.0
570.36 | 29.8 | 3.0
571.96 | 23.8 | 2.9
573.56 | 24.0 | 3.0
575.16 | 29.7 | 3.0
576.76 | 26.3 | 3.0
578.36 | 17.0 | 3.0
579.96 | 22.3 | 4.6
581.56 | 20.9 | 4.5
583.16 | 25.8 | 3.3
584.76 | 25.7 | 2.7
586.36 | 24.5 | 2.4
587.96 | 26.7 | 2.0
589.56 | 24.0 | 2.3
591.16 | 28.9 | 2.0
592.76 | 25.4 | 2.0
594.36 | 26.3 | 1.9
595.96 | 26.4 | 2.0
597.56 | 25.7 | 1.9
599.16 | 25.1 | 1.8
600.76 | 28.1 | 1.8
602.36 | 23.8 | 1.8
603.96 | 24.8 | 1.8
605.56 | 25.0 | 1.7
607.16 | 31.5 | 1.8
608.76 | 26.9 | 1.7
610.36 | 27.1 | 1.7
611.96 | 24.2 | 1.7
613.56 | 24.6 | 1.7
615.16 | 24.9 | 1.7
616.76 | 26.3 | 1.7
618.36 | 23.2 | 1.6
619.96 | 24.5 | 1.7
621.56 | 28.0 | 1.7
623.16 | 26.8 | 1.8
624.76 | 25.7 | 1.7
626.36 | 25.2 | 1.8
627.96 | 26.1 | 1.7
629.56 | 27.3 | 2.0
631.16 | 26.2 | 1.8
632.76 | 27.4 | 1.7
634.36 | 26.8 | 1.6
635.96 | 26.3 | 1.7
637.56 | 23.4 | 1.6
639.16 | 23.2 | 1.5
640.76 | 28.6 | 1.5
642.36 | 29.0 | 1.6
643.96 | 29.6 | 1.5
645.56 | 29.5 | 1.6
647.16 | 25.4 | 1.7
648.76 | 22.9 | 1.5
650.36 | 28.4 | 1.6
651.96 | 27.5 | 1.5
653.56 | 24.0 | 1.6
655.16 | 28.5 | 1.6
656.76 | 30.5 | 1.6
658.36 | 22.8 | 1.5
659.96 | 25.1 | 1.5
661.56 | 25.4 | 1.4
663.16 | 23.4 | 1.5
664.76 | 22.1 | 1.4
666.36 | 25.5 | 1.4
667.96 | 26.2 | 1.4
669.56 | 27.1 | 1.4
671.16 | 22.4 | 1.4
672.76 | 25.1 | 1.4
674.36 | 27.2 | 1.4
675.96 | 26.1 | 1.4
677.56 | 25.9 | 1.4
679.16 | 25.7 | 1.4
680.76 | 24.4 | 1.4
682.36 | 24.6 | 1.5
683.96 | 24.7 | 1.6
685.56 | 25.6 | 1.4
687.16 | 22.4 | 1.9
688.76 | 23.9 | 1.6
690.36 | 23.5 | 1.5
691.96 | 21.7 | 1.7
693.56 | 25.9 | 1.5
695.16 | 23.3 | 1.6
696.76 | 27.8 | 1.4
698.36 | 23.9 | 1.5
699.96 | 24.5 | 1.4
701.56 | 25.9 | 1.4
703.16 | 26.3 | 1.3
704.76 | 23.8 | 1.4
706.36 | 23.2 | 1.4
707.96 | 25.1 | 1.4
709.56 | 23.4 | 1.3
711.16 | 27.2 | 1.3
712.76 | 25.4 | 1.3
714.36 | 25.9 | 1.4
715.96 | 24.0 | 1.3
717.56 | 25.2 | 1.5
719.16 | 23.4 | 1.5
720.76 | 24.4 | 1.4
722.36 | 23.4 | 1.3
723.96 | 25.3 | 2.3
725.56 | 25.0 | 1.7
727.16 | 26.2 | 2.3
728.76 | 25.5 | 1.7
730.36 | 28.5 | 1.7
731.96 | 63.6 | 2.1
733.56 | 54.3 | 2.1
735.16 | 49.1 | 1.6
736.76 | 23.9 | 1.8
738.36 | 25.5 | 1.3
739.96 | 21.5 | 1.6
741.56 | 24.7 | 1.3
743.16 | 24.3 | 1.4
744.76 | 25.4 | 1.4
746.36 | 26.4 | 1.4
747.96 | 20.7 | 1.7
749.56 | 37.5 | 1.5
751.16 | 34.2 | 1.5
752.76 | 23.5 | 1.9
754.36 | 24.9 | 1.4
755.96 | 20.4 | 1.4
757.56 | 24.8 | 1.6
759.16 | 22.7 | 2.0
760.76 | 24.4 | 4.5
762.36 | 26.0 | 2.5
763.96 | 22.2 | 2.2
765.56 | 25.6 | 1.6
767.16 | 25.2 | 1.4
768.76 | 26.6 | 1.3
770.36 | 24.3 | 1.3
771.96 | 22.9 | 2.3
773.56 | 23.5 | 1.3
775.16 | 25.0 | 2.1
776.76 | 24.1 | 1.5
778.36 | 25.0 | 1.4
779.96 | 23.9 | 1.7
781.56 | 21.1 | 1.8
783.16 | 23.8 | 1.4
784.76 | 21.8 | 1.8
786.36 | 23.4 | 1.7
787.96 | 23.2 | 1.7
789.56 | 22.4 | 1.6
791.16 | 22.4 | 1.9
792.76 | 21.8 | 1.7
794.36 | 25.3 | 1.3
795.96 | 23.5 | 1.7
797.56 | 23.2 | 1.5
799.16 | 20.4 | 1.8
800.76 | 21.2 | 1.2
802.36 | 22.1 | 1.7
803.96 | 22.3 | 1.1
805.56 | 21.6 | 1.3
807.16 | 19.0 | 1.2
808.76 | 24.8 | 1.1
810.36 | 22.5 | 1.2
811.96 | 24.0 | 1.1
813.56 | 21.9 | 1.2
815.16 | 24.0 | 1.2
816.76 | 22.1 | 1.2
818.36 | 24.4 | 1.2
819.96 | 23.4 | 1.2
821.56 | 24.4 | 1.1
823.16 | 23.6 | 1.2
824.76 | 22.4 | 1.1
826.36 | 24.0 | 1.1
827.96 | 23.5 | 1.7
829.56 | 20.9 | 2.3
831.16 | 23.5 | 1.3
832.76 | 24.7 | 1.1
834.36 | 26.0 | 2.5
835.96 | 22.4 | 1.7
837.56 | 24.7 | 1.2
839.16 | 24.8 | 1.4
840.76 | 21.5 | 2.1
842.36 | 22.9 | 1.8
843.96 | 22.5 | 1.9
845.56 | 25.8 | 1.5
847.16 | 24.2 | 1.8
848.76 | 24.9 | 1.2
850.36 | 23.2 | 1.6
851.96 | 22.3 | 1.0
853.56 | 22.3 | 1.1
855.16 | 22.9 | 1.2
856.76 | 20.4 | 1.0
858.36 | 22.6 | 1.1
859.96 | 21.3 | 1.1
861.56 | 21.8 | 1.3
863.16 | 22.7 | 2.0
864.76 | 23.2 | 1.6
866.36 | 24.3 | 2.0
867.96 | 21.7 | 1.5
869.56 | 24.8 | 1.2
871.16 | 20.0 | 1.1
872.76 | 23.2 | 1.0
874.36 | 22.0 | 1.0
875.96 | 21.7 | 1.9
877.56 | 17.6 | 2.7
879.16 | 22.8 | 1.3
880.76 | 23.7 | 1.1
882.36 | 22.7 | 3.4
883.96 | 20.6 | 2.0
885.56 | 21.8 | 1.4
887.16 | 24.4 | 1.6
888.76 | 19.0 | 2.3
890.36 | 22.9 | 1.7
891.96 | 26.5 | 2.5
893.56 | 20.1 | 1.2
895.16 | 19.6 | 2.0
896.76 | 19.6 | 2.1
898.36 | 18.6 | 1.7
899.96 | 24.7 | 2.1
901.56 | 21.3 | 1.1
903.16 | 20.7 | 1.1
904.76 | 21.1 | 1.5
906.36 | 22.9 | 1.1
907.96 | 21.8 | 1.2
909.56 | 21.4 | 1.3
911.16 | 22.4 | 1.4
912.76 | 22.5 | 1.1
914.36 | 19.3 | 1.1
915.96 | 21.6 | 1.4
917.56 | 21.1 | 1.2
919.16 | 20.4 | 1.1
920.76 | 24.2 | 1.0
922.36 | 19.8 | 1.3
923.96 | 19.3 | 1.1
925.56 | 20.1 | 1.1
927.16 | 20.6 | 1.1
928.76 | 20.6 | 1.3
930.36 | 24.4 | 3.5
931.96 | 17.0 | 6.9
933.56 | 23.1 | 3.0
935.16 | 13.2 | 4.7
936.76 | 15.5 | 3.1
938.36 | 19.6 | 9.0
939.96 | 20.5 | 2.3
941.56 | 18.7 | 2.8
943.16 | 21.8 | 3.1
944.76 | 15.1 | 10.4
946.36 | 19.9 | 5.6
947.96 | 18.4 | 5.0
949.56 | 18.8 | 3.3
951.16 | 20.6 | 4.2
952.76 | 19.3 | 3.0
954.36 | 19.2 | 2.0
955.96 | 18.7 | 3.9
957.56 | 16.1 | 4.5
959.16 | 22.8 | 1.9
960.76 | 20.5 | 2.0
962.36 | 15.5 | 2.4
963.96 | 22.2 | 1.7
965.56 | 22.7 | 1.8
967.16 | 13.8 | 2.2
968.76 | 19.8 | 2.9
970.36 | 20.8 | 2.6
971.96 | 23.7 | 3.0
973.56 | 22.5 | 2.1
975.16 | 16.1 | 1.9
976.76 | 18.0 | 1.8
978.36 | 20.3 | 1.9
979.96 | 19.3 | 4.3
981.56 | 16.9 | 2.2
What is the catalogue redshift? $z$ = 0.12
